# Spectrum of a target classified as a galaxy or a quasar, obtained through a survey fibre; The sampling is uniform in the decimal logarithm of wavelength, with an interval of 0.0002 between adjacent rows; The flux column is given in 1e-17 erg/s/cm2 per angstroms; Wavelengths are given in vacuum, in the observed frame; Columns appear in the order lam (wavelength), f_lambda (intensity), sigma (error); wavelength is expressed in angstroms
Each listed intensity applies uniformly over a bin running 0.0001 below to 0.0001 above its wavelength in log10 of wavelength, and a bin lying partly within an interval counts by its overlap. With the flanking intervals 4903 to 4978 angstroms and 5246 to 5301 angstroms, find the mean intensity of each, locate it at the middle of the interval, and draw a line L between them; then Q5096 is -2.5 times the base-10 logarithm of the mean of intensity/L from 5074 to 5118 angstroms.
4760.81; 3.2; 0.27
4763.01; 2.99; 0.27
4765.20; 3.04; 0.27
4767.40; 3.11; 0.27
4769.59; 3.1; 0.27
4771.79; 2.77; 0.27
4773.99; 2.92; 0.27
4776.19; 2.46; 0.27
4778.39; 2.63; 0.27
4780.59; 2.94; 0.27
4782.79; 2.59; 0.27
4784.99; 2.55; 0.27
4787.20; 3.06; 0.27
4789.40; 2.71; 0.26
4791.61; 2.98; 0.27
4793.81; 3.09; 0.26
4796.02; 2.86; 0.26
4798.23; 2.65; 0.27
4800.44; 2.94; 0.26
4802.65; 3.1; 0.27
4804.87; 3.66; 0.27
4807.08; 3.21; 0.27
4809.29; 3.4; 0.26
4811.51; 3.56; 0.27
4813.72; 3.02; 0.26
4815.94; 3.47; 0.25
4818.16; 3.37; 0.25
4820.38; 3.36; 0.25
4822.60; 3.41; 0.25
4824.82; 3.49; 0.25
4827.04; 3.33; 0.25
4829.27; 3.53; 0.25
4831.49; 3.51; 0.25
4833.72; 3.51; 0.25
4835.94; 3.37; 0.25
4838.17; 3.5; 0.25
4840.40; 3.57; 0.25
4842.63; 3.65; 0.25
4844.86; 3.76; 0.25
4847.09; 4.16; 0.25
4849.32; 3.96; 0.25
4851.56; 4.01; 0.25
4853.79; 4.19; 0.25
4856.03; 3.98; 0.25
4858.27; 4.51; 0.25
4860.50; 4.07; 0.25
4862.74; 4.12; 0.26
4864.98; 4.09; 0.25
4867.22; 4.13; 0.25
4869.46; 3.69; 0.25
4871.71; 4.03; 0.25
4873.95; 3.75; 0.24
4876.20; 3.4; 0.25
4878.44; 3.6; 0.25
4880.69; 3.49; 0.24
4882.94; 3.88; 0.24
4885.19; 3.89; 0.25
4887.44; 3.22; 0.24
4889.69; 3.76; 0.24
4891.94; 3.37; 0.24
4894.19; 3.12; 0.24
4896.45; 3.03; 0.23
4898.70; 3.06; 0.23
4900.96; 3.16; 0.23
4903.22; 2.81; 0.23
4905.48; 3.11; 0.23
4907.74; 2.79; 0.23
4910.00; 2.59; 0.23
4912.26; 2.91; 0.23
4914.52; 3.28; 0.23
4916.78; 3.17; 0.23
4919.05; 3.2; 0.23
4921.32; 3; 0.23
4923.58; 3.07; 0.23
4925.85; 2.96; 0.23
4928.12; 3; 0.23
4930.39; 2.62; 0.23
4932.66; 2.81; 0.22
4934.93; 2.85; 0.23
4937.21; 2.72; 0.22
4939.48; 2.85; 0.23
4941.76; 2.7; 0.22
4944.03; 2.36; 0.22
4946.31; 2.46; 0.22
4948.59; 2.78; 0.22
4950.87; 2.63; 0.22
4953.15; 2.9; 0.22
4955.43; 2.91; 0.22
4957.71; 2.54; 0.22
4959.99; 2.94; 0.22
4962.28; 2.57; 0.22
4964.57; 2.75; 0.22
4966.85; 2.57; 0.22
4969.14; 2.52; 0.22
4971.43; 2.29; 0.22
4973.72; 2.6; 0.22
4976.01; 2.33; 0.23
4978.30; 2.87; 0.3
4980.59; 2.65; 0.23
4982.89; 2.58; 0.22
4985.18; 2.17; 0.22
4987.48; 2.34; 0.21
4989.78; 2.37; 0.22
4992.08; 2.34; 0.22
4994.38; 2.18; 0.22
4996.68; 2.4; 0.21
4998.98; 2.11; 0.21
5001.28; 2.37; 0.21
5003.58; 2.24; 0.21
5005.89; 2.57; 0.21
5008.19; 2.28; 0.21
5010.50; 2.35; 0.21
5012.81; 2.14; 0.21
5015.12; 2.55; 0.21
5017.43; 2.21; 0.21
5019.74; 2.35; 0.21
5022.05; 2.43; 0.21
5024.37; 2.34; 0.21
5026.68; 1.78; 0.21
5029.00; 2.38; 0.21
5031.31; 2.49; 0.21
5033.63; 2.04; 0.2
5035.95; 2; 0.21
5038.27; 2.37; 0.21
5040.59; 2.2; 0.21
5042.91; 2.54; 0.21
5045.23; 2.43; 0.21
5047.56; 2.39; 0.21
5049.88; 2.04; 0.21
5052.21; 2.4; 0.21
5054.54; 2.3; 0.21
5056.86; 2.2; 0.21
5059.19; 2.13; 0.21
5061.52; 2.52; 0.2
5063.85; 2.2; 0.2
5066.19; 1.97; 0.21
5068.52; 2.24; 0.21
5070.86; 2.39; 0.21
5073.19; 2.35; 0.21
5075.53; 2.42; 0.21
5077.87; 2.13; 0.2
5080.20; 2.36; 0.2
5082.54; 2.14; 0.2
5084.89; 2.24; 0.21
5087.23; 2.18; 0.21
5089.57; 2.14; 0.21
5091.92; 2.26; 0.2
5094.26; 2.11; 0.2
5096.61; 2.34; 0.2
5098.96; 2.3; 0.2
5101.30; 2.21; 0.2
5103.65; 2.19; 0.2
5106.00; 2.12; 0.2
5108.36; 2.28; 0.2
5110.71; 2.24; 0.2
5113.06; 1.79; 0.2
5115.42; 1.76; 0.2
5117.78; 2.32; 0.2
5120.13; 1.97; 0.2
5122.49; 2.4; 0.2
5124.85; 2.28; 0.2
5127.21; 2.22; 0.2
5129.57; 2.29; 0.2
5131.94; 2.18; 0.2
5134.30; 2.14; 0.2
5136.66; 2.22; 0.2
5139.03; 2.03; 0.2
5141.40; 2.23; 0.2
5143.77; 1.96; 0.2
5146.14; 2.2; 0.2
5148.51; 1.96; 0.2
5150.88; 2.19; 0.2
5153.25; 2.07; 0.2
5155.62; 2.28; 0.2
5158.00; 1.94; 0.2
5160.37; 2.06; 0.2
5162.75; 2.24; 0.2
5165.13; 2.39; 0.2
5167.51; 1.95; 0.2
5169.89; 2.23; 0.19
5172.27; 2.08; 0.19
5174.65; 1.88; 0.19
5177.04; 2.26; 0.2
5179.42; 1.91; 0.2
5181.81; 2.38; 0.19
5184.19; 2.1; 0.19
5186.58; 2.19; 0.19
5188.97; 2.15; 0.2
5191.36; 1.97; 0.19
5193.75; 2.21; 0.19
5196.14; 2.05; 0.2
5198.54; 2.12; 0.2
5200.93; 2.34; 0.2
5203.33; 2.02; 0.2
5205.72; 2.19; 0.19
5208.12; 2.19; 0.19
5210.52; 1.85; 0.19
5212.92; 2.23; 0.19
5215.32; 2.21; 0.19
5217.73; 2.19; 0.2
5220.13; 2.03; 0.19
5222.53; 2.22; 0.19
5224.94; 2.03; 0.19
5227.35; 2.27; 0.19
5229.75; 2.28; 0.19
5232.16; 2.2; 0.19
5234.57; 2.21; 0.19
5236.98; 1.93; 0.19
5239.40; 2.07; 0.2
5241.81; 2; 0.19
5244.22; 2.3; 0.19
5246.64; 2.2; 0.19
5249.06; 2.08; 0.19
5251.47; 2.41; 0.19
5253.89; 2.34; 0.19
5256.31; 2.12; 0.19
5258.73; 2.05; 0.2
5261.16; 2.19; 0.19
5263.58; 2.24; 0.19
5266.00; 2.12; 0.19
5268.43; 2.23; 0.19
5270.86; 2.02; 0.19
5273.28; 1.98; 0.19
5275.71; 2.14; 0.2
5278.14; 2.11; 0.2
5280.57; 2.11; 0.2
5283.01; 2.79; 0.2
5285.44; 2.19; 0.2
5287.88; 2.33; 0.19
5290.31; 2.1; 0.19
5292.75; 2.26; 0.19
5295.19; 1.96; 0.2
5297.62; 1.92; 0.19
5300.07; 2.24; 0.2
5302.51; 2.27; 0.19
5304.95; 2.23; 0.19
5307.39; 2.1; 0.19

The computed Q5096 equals 0.15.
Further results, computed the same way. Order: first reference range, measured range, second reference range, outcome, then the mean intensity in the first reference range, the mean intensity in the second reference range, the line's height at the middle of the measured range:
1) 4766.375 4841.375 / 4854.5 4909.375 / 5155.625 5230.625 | -0.213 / 3.14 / 2.14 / 2.94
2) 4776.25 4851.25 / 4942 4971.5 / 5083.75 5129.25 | 0.036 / 3.27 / 2.18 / 2.74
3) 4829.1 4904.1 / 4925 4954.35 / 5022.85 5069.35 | 0.133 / 3.68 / 2.25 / 3.1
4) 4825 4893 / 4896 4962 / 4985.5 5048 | 0.090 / 3.76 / 2.3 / 3.11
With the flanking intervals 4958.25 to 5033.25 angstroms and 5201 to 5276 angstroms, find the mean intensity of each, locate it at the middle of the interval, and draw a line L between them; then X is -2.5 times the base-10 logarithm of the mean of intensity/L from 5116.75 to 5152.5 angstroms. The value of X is 0.04 mag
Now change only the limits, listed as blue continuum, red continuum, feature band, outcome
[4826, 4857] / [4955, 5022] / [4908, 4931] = 0.02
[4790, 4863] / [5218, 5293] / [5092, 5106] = 0.20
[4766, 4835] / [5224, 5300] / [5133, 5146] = 0.14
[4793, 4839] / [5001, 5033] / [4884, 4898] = -0.16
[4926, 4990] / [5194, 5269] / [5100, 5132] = 0.10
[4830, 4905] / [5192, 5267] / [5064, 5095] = 0.24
